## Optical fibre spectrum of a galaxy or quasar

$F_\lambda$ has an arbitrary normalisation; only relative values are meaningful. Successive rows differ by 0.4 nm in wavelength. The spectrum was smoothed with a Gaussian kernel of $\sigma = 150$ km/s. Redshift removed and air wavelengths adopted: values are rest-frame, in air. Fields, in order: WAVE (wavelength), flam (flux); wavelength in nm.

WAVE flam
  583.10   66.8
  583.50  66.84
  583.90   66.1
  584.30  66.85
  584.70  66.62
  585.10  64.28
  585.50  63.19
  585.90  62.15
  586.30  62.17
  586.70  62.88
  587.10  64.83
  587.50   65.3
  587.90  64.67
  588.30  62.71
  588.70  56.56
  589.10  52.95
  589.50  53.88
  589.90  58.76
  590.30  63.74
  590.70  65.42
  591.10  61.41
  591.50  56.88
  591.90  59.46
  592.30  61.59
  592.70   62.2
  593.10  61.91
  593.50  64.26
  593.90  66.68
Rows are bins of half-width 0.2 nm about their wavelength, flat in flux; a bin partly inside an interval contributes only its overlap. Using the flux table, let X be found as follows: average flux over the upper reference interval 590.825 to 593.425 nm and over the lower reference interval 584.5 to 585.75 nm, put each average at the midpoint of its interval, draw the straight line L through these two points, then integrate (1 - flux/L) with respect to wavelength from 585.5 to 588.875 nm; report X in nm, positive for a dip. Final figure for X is 0.041 nm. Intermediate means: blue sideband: 64.6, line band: 62.7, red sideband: 60.9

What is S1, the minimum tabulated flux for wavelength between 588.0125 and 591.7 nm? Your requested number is 52.95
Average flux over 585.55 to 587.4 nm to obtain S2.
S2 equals 63.1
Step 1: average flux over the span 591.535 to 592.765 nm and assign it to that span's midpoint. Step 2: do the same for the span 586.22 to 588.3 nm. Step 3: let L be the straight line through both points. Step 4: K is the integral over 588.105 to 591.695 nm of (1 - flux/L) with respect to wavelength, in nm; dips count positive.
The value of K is 0.17 nm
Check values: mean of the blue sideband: 64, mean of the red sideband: 60.4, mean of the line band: 59.1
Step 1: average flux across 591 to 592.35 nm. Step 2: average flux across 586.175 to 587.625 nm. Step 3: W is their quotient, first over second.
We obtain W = 0.9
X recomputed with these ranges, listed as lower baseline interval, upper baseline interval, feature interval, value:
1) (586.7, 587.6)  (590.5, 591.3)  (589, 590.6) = 0.141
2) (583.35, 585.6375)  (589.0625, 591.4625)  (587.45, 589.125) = 0.026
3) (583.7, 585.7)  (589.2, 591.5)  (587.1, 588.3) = -0.039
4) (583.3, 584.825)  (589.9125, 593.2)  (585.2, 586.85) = 0.065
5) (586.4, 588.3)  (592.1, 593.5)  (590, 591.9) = 0.043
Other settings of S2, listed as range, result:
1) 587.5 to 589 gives 61.3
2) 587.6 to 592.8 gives 60.1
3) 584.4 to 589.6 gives 62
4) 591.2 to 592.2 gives 58.8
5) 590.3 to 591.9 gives 61.3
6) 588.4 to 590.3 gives 56.8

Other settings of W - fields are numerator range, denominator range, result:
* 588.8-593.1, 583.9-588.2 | 0.93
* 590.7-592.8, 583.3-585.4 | 0.92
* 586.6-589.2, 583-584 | 0.93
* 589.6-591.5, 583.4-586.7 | 0.95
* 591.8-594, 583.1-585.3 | 0.95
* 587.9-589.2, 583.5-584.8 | 0.88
